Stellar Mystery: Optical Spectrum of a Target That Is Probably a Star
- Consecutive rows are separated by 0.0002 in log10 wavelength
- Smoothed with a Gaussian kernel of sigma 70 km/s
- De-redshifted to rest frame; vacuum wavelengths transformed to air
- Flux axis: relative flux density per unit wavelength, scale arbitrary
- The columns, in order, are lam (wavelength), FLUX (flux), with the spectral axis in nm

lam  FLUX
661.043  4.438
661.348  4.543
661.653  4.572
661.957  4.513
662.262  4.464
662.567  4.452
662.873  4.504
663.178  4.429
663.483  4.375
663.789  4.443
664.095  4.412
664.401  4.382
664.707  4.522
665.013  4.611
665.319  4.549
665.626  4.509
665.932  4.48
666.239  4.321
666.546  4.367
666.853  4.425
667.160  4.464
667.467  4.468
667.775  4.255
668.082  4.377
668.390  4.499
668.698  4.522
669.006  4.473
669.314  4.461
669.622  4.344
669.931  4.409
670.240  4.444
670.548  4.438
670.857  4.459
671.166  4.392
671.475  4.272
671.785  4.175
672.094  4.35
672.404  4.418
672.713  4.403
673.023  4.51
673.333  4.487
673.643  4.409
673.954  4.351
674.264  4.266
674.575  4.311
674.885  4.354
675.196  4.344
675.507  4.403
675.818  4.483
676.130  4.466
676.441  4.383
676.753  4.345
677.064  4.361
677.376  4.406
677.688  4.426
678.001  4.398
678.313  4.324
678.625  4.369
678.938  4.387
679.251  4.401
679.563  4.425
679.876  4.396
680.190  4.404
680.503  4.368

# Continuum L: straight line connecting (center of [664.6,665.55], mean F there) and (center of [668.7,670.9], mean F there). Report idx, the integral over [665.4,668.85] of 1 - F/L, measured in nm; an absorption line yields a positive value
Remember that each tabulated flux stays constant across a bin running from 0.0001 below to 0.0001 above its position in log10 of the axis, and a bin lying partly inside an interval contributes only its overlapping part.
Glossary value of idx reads 0.06 nm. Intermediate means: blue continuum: 4.56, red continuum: 4.44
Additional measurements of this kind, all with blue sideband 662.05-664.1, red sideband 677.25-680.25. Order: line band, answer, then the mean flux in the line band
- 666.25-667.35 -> 0.01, 4.41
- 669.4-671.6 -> 0.01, 4.4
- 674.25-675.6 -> 0.02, 4.34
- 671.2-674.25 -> 0.03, 4.37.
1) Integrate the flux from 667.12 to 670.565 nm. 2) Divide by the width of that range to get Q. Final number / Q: 4.43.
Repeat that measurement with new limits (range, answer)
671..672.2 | 4.3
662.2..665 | 4.45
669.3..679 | 4.38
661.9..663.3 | 4.47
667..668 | 4.4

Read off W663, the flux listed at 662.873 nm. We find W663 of 4.504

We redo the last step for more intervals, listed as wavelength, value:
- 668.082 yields 4.377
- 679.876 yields 4.396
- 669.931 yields 4.409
